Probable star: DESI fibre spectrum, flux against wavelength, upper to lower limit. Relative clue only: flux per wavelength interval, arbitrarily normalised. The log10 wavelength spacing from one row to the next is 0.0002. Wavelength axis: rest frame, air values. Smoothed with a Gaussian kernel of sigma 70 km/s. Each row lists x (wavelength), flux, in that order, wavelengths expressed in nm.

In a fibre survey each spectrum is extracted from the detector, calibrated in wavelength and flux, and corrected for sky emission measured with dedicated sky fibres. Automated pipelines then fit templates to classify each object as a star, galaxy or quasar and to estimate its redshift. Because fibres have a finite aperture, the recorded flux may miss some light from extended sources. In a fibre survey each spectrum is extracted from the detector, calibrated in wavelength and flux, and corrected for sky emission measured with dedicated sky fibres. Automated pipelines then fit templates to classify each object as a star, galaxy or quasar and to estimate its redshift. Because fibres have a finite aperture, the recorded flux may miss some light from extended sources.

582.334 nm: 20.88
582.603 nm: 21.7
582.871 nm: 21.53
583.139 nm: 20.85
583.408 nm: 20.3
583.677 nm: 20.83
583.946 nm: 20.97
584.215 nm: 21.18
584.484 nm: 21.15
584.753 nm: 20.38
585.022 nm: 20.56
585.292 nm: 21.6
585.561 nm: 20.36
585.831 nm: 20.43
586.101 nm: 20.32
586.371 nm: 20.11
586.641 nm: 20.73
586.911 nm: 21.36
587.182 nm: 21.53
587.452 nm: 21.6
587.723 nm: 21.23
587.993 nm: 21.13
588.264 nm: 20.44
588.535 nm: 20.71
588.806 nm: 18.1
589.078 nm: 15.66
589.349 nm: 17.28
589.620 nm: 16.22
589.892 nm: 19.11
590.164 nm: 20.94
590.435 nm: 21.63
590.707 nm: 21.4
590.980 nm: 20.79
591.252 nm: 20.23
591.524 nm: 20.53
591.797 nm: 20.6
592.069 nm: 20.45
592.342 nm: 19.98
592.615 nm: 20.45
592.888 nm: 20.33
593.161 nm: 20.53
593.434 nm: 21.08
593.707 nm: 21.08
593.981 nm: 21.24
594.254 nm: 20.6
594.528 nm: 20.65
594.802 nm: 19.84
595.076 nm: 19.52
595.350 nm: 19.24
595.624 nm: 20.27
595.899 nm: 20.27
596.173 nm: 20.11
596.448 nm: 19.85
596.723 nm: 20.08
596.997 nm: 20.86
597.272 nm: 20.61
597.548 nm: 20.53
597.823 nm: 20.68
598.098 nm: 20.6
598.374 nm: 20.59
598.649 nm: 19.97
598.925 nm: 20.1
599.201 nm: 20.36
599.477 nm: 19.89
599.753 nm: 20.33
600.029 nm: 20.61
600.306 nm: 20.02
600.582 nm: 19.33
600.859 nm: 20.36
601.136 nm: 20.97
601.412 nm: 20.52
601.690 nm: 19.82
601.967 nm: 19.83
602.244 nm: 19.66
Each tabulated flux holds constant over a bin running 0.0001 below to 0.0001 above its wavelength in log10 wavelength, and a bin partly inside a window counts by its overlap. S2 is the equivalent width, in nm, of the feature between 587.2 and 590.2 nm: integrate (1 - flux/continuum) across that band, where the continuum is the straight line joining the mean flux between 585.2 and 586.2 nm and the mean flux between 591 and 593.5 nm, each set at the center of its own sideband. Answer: 0.18 nm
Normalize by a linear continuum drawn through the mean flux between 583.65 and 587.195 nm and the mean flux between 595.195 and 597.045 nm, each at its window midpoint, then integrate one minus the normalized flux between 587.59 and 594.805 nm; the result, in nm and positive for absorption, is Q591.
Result 0.11 nm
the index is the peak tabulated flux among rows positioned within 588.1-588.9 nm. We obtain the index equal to 20.71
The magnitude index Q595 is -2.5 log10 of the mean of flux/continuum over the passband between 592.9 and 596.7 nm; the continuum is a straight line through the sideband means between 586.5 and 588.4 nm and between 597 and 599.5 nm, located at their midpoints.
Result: 0.02 mag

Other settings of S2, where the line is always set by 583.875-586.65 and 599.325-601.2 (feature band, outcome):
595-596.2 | 0.03 nm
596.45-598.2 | -0.02 nm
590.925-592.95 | 0.01 nm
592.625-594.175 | -0.03 nm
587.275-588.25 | -0.03 nm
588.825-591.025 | 0.16 nm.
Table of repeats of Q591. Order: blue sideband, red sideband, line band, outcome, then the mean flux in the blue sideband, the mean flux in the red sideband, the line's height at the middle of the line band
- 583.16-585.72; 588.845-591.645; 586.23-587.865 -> -0.077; 20.8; 19.3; 20.1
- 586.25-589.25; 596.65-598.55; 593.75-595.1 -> -0.002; 20.2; 20.6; 20.5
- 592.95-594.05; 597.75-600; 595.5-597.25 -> 0.029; 20.9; 20.3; 20.6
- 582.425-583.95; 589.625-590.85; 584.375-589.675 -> 0.135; 21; 20.3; 20.6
